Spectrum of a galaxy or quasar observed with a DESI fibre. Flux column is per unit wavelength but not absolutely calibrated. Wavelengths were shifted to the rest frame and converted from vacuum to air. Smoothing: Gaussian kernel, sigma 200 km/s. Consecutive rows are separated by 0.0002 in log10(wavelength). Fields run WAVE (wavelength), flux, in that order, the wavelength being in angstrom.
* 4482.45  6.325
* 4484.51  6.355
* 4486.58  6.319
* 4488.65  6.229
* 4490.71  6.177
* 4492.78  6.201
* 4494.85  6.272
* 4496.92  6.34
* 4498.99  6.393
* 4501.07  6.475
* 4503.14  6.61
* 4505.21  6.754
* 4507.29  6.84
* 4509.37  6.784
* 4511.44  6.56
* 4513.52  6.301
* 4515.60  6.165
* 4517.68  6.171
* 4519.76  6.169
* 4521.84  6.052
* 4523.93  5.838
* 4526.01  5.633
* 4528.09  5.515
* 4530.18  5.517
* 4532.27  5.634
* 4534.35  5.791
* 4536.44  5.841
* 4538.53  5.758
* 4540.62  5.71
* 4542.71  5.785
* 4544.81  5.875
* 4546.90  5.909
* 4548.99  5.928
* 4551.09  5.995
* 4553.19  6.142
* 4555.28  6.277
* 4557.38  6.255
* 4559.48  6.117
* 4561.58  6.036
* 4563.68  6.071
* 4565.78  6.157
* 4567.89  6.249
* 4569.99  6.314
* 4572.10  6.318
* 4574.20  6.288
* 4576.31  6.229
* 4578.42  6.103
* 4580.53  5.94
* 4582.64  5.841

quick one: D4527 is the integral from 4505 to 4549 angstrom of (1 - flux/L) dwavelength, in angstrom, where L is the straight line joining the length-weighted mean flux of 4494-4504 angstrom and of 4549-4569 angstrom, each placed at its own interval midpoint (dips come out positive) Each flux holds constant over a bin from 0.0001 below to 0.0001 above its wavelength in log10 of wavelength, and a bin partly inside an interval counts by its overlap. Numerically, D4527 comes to 1.9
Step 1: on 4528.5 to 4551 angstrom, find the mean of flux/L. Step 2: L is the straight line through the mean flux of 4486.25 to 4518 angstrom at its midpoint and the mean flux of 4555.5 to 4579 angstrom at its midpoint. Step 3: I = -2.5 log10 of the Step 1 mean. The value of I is 0.09 mag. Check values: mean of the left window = 6.42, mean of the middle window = 5.78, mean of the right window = 6.2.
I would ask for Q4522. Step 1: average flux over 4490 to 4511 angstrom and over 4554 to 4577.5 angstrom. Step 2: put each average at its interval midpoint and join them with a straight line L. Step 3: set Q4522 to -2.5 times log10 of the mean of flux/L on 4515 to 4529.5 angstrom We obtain 0.08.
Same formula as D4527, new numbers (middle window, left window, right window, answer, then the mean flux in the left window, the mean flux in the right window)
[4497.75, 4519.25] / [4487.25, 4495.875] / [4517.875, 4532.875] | -1.7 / 6.23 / 5.79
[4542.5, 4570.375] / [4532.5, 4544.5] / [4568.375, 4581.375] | -0.4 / 5.77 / 6.2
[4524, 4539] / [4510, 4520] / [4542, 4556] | 1.2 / 6.31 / 5.99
